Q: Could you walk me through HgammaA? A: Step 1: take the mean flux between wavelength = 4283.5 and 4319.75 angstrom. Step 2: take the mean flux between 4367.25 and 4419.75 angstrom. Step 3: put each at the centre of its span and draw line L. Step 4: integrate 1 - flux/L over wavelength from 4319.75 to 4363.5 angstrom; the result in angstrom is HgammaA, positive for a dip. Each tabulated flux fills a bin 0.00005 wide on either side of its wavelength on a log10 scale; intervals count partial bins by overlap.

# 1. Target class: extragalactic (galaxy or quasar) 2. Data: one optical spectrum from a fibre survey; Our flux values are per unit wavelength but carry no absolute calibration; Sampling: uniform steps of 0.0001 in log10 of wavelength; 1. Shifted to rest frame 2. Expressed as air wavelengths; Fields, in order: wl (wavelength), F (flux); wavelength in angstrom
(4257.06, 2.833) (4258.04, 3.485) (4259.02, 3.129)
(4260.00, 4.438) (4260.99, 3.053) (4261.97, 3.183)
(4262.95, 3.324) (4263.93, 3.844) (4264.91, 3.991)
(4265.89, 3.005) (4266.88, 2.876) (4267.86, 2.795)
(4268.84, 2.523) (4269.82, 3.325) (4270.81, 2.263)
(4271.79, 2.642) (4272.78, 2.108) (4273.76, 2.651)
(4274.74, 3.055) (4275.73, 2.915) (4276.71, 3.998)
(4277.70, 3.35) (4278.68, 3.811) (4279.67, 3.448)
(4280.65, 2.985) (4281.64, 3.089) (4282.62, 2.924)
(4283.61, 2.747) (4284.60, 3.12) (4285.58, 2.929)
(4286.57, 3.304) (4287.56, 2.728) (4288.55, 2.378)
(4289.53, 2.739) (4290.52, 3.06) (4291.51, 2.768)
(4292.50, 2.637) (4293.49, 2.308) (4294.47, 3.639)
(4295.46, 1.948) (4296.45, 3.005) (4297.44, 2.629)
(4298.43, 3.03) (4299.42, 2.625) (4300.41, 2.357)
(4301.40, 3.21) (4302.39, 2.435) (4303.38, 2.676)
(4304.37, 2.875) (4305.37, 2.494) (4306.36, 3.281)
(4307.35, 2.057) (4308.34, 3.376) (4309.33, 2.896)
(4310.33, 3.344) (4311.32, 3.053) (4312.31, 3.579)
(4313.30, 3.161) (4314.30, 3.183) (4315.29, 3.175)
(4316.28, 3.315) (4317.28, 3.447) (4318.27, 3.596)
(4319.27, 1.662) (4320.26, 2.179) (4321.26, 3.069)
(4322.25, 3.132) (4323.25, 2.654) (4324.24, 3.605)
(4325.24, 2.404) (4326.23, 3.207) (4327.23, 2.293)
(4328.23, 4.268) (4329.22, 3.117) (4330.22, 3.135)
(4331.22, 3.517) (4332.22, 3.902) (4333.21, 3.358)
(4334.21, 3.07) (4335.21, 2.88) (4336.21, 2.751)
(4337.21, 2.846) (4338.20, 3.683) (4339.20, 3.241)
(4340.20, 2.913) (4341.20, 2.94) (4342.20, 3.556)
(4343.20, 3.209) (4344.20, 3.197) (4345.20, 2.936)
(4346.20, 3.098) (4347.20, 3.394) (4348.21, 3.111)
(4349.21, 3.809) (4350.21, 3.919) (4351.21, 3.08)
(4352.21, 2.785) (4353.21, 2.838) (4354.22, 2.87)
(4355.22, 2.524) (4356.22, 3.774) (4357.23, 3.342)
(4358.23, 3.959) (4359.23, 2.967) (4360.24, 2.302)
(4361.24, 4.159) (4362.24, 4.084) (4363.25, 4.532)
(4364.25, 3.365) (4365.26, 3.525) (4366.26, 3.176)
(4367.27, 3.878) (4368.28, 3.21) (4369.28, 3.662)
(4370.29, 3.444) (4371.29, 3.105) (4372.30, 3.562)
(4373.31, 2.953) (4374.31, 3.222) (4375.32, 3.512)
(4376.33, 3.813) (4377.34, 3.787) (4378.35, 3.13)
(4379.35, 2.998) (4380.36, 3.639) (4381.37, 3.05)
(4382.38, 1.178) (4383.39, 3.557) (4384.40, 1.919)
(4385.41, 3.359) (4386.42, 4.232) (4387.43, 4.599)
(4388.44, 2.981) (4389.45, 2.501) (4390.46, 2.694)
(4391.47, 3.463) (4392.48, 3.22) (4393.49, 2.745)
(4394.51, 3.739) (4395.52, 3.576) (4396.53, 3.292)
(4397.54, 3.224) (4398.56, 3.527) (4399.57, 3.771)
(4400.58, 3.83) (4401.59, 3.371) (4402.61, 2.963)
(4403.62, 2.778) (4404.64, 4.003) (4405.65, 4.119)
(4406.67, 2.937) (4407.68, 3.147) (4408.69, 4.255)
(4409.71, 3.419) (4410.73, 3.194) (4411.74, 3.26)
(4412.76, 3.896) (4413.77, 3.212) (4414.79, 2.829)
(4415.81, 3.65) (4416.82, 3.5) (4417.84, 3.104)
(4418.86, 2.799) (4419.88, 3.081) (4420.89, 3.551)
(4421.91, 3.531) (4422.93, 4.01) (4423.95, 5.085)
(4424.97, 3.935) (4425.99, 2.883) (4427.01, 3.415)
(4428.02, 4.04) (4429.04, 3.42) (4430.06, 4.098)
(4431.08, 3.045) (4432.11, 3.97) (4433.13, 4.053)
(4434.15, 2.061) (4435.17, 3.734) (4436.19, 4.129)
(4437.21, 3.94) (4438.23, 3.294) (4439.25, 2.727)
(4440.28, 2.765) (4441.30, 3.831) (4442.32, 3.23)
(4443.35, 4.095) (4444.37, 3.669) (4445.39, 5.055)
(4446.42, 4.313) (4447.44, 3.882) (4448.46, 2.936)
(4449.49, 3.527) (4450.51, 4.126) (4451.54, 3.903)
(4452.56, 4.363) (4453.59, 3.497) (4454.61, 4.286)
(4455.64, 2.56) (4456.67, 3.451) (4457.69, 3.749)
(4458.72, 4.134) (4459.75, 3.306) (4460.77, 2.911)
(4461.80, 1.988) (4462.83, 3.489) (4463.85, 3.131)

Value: -1.9 angstrom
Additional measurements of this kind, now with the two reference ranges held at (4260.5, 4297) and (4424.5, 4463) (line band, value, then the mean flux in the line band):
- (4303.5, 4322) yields 0.7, 2.98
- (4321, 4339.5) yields 0.0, 3.17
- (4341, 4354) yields 0.0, 3.22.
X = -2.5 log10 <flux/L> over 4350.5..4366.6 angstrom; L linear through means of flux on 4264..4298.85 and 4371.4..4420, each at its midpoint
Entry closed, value -0.05 mag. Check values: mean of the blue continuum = 2.95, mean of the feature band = 3.34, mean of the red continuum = 3.3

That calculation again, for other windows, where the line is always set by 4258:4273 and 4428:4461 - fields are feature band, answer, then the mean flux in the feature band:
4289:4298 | 0.17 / 2.75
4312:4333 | 0.06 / 3.12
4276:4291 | 0.03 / 3.1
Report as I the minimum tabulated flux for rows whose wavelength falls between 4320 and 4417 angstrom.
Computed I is 1.178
